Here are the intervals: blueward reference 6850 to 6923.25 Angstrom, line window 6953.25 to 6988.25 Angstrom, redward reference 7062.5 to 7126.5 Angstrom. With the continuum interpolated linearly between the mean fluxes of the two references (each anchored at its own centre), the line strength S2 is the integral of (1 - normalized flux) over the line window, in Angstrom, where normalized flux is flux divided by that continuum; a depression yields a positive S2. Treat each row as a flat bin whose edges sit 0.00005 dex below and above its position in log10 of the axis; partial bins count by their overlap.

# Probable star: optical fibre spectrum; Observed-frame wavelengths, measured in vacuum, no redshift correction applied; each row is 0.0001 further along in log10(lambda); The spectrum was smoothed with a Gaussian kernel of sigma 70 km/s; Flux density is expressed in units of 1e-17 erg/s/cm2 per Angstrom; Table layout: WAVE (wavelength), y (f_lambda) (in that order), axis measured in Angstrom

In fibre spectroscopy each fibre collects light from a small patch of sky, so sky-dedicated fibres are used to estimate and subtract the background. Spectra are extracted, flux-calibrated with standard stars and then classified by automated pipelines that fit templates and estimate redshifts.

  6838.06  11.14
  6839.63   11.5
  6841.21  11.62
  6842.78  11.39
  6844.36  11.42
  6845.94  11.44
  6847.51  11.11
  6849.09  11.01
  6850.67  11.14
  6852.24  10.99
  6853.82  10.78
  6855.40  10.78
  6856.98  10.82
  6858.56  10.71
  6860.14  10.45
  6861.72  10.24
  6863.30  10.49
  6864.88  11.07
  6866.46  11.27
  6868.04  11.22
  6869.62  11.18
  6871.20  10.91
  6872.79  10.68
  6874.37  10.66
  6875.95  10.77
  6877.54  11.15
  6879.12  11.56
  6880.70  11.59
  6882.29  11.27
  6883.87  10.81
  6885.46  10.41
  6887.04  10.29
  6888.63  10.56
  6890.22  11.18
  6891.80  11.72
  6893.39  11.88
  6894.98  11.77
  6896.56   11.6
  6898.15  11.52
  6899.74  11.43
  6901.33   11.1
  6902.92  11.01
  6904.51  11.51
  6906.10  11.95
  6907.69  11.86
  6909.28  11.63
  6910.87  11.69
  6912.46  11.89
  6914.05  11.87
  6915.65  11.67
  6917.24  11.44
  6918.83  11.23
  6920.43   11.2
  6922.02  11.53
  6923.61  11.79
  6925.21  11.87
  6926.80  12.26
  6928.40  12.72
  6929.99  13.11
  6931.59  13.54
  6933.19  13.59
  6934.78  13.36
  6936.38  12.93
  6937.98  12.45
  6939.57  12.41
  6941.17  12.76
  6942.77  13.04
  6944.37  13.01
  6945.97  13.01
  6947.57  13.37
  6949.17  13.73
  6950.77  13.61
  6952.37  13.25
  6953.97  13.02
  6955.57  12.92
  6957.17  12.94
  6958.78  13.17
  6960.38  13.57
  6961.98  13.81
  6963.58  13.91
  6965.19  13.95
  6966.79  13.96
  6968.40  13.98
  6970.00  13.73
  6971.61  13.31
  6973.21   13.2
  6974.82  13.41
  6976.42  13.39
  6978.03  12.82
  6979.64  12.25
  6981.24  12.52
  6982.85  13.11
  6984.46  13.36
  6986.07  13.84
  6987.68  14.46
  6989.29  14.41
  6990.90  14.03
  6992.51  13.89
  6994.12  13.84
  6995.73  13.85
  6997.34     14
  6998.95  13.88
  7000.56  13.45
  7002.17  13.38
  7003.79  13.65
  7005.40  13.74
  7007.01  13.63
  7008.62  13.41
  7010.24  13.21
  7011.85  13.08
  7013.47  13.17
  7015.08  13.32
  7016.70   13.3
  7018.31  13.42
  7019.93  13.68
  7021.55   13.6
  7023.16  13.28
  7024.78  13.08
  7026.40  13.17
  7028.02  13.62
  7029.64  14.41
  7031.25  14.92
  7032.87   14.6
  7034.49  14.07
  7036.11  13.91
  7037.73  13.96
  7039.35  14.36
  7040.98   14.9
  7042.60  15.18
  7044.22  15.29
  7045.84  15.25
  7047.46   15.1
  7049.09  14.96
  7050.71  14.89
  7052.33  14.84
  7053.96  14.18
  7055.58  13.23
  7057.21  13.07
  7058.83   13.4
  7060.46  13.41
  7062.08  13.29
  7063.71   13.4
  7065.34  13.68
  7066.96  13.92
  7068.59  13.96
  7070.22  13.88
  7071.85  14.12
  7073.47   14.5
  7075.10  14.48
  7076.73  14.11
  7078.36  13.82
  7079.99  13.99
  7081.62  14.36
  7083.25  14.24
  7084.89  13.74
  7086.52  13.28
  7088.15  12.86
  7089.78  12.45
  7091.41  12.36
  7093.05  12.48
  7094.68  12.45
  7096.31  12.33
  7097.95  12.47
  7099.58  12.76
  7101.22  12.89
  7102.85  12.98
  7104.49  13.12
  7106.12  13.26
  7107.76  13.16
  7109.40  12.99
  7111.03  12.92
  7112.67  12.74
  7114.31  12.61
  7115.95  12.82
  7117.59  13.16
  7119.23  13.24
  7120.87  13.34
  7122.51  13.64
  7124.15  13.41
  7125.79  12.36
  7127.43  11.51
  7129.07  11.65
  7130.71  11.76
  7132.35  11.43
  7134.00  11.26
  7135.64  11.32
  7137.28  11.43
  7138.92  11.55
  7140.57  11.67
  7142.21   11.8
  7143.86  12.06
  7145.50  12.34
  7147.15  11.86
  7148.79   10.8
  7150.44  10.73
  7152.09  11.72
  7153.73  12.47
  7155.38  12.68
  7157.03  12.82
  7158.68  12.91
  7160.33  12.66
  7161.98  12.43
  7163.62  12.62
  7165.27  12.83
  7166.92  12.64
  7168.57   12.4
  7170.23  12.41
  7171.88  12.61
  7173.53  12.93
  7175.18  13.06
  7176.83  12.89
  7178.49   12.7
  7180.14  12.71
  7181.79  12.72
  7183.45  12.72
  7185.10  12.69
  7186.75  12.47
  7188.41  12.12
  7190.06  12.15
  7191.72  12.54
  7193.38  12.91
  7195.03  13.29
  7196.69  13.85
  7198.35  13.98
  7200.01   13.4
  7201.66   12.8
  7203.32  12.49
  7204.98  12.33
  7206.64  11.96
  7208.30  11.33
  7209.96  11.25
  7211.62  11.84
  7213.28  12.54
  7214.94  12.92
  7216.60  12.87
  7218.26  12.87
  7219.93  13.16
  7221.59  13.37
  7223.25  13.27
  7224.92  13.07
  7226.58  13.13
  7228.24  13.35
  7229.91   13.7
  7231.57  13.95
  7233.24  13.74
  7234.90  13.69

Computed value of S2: -3.9 Angstrom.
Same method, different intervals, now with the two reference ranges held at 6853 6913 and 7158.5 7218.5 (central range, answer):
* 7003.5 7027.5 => -3.2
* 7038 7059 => -4.5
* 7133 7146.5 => 0.8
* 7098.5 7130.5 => -1.5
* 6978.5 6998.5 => -3.4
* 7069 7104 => -3.5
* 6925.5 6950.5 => -3.5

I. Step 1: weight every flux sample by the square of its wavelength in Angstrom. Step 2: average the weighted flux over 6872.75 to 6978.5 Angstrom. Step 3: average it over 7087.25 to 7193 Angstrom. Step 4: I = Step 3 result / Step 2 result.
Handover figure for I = 1.08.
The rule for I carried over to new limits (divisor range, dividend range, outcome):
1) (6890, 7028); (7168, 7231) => 1.06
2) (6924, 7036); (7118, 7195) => 0.97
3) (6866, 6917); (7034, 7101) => 1.29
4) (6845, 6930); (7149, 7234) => 1.23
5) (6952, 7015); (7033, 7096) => 1.06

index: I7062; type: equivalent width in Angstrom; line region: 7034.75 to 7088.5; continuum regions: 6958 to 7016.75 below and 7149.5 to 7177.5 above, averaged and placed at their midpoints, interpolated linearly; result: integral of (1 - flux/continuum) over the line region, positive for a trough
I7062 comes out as -4.1 Angstrom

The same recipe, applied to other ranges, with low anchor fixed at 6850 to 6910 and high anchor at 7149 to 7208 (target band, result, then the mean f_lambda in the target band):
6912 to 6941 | -2.41 Angstrom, 12.3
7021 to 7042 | -3.78 Angstrom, 14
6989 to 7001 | -2.29 Angstrom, 13.9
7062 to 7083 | -3.33 Angstrom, 14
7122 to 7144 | 0.88 Angstrom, 11.9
